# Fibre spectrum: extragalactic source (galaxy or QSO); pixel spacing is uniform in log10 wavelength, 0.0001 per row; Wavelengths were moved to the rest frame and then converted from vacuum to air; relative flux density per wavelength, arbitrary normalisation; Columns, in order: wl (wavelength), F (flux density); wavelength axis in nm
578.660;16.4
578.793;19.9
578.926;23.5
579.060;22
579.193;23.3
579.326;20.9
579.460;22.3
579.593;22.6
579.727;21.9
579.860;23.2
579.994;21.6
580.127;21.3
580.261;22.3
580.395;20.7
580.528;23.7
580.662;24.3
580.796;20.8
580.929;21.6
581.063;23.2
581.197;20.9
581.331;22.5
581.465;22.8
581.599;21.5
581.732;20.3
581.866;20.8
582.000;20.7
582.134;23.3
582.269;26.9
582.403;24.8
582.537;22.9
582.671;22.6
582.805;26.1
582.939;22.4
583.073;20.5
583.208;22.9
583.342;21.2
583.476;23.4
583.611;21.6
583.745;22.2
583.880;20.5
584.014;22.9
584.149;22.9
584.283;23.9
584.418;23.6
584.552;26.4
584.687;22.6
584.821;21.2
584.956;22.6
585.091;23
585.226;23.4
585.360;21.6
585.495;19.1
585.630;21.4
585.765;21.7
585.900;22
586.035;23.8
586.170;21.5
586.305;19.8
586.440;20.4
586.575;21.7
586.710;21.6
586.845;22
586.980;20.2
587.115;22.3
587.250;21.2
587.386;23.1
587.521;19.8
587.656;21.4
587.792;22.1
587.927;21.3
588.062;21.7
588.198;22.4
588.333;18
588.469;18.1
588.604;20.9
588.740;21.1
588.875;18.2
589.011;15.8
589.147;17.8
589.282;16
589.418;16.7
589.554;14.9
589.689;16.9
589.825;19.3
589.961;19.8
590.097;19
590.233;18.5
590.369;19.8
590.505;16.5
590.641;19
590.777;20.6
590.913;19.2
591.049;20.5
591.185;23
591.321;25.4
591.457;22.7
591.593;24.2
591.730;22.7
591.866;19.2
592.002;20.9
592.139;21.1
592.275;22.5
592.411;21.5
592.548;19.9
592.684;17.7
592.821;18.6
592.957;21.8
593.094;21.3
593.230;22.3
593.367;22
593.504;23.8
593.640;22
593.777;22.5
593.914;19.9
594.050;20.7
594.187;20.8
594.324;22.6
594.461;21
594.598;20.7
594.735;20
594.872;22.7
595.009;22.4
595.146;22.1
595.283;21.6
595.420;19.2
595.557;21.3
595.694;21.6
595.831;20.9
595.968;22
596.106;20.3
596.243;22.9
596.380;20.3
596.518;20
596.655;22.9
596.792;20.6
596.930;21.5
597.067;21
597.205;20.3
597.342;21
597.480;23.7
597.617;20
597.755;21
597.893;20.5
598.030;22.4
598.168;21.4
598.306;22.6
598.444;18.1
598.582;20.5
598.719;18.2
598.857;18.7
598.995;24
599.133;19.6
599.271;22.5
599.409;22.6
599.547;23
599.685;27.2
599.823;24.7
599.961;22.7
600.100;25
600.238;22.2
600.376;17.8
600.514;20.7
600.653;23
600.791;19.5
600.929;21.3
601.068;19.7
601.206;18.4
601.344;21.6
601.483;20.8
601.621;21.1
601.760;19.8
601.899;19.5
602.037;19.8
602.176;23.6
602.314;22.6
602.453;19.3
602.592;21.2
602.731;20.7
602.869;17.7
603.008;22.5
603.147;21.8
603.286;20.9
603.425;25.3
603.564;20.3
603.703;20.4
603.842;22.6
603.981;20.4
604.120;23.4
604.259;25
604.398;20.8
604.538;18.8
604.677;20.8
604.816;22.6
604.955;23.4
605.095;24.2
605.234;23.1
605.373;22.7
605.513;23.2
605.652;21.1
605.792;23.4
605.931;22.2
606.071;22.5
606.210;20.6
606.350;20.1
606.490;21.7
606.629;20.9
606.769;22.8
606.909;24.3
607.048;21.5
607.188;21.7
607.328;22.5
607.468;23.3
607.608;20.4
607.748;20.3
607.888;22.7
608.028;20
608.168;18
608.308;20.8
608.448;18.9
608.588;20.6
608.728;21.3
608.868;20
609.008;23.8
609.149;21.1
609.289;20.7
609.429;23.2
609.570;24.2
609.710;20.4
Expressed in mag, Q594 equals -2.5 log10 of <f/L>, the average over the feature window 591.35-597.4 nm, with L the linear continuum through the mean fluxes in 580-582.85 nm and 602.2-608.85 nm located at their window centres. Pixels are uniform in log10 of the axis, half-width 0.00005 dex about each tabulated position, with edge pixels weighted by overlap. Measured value 0.04 mag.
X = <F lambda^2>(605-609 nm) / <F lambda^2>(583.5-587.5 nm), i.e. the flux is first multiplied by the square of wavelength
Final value 1.05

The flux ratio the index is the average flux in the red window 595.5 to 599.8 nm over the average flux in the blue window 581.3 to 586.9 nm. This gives 0.96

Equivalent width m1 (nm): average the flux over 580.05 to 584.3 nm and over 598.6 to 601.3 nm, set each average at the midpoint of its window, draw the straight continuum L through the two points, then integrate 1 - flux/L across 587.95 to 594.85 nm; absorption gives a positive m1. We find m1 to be 0.55 nm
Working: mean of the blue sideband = 22.4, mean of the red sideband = 21.6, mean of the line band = 20.3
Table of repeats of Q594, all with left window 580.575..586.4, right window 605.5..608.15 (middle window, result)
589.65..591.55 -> 0.11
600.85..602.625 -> 0.06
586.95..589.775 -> 0.14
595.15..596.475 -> 0.05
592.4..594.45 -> 0.05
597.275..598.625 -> 0.04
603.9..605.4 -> -0.02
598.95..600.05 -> -0.06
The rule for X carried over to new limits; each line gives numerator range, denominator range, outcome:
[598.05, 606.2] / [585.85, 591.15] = 1.14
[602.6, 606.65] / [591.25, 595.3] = 1.05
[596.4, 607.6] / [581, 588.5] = 1.04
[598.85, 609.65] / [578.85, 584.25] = 1.04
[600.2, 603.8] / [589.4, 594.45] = 1.05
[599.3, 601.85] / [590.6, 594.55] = 1.04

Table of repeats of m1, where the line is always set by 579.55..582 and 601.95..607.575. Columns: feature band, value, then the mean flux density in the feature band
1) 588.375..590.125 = 0.312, 18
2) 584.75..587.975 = 0.051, 21.6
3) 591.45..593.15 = 0.069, 21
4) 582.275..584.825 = -0.123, 23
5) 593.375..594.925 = 0.027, 21.5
